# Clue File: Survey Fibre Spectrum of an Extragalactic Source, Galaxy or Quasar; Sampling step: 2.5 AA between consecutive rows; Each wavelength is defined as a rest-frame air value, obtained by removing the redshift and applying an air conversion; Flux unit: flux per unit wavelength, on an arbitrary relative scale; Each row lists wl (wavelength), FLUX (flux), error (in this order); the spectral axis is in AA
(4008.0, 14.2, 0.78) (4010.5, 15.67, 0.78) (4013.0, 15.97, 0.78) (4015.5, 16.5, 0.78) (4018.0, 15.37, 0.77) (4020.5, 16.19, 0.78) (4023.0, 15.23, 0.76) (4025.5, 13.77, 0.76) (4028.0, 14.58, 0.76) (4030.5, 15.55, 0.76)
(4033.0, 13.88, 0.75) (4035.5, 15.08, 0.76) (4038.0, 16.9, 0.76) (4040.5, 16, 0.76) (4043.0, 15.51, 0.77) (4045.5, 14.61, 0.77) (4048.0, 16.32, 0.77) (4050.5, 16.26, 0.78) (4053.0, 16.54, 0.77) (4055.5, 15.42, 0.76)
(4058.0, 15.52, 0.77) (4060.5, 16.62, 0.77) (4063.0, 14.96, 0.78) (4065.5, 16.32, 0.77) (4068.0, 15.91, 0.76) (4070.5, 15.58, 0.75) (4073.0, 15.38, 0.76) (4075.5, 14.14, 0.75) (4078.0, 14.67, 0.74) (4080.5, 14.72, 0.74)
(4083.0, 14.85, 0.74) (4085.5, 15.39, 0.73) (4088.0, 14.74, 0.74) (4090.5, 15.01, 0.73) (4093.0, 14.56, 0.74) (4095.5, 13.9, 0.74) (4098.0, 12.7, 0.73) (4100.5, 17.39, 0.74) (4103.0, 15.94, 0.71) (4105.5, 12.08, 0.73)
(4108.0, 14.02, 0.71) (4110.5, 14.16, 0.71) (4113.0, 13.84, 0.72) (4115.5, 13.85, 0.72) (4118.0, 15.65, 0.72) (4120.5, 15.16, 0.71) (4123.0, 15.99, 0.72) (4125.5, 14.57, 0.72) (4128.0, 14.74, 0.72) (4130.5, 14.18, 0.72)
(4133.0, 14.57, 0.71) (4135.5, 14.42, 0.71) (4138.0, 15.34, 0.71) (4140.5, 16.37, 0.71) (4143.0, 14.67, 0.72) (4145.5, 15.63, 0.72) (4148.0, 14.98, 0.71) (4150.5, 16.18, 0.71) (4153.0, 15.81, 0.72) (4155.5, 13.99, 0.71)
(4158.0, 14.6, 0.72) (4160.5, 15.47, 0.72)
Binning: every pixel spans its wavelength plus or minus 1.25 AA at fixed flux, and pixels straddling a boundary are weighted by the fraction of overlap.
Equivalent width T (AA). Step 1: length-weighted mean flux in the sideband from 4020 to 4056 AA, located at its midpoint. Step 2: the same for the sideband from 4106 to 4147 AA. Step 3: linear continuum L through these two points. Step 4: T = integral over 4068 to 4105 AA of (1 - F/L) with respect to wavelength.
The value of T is 0.4 AA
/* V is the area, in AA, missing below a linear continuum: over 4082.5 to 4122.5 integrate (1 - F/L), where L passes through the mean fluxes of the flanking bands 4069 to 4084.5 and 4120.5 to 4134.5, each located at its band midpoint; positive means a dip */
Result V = 0.7 AA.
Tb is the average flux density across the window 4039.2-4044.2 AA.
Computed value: 15.8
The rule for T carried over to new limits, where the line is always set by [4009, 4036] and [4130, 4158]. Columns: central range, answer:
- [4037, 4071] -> -1.5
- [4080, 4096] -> 0.4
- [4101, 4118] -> 1.0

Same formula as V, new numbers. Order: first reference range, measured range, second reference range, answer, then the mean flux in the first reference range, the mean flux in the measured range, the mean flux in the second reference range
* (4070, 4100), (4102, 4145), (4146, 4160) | 0.8 AA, 14.7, 14.7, 15.2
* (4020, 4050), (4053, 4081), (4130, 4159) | -0.4 AA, 15.3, 15.5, 15.1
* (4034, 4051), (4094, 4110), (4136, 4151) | 1.3 AA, 15.8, 14.3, 15.4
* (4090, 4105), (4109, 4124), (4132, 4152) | 0.3 AA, 14.8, 14.7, 15.3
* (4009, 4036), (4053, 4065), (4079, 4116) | -0.7 AA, 15.2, 15.8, 14.5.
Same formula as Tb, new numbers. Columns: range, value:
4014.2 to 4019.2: 15.9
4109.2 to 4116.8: 14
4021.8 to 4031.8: 14.8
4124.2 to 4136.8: 14.5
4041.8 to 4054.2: 15.8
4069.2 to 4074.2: 15.5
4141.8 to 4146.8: 15.2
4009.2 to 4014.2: 15.8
